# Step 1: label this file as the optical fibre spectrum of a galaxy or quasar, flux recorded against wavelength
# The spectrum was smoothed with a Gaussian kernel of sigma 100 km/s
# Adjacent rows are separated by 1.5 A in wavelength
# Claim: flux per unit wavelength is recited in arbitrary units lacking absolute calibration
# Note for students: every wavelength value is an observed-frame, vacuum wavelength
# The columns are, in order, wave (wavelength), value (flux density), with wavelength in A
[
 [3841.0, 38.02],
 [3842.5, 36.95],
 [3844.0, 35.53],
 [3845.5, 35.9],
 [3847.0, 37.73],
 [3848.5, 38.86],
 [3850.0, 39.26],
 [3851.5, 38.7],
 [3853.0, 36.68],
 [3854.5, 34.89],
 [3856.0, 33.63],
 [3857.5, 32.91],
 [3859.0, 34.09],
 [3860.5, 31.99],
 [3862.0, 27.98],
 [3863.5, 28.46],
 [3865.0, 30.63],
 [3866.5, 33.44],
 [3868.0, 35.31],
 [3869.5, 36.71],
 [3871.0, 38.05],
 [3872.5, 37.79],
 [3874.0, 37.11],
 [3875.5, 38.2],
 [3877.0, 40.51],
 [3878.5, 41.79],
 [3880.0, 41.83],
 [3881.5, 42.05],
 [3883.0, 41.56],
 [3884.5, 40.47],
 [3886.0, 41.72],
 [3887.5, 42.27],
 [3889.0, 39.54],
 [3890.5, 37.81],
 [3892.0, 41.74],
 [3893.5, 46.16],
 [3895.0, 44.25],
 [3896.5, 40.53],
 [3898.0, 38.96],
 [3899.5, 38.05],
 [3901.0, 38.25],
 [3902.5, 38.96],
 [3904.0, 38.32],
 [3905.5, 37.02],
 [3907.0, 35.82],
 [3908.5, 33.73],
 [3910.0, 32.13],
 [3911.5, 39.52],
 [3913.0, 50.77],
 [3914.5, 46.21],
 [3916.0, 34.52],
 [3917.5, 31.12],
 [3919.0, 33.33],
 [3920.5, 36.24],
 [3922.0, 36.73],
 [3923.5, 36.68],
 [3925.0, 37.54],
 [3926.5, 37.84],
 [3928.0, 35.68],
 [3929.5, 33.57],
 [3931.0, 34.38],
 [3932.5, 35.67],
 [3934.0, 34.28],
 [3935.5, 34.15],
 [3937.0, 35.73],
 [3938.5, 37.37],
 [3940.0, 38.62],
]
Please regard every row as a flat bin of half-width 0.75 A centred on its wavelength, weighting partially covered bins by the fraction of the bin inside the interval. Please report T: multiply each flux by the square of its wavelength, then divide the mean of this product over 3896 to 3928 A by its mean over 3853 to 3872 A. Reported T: 1.16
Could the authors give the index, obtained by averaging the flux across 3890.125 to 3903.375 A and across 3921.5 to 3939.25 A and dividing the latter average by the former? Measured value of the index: 0.88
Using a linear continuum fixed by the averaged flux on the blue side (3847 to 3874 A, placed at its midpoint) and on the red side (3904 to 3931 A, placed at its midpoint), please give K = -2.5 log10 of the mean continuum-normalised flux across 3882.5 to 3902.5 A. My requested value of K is -0.14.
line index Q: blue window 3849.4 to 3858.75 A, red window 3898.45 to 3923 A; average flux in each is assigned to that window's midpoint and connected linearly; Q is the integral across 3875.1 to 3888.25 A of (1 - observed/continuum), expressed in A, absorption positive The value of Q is -1.6 A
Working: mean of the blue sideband 35.9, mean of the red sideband 37.6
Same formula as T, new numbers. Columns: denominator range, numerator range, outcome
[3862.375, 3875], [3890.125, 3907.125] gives 1.17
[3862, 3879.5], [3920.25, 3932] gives 1.03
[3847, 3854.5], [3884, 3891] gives 1.09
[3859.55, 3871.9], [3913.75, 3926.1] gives 1.14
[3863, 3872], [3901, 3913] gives 1.12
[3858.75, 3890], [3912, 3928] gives 1.04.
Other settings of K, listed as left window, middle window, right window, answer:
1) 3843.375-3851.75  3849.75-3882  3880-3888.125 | 0.11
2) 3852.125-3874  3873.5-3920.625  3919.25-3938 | -0.14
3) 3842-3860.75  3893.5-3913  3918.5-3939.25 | -0.09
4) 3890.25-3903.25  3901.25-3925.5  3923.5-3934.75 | 0.02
